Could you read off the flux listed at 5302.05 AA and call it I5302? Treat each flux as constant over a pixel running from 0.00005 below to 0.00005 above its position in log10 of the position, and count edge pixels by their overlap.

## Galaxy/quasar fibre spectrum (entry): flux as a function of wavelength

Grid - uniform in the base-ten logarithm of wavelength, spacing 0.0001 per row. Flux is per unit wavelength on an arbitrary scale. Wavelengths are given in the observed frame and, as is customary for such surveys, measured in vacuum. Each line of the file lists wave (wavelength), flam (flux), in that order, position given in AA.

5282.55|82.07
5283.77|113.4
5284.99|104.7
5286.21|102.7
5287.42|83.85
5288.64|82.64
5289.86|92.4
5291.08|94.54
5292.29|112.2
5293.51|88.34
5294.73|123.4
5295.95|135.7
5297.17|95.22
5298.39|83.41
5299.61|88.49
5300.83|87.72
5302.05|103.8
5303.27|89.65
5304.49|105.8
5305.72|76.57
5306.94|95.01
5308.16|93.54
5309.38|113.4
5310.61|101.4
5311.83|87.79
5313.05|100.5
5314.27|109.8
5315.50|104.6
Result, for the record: 103.8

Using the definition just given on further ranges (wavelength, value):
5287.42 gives 83.85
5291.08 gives 94.54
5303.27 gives 89.65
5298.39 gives 83.41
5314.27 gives 109.8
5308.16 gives 93.54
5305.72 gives 76.57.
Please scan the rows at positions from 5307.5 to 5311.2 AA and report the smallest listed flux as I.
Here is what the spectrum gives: 93.54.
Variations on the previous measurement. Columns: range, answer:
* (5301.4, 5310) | 76.57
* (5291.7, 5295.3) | 88.34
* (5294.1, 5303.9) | 83.41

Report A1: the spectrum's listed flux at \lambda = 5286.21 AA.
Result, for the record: 102.7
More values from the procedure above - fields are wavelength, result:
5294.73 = 123.4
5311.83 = 87.79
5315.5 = 104.6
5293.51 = 88.34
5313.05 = 100.5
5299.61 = 88.49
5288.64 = 82.64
